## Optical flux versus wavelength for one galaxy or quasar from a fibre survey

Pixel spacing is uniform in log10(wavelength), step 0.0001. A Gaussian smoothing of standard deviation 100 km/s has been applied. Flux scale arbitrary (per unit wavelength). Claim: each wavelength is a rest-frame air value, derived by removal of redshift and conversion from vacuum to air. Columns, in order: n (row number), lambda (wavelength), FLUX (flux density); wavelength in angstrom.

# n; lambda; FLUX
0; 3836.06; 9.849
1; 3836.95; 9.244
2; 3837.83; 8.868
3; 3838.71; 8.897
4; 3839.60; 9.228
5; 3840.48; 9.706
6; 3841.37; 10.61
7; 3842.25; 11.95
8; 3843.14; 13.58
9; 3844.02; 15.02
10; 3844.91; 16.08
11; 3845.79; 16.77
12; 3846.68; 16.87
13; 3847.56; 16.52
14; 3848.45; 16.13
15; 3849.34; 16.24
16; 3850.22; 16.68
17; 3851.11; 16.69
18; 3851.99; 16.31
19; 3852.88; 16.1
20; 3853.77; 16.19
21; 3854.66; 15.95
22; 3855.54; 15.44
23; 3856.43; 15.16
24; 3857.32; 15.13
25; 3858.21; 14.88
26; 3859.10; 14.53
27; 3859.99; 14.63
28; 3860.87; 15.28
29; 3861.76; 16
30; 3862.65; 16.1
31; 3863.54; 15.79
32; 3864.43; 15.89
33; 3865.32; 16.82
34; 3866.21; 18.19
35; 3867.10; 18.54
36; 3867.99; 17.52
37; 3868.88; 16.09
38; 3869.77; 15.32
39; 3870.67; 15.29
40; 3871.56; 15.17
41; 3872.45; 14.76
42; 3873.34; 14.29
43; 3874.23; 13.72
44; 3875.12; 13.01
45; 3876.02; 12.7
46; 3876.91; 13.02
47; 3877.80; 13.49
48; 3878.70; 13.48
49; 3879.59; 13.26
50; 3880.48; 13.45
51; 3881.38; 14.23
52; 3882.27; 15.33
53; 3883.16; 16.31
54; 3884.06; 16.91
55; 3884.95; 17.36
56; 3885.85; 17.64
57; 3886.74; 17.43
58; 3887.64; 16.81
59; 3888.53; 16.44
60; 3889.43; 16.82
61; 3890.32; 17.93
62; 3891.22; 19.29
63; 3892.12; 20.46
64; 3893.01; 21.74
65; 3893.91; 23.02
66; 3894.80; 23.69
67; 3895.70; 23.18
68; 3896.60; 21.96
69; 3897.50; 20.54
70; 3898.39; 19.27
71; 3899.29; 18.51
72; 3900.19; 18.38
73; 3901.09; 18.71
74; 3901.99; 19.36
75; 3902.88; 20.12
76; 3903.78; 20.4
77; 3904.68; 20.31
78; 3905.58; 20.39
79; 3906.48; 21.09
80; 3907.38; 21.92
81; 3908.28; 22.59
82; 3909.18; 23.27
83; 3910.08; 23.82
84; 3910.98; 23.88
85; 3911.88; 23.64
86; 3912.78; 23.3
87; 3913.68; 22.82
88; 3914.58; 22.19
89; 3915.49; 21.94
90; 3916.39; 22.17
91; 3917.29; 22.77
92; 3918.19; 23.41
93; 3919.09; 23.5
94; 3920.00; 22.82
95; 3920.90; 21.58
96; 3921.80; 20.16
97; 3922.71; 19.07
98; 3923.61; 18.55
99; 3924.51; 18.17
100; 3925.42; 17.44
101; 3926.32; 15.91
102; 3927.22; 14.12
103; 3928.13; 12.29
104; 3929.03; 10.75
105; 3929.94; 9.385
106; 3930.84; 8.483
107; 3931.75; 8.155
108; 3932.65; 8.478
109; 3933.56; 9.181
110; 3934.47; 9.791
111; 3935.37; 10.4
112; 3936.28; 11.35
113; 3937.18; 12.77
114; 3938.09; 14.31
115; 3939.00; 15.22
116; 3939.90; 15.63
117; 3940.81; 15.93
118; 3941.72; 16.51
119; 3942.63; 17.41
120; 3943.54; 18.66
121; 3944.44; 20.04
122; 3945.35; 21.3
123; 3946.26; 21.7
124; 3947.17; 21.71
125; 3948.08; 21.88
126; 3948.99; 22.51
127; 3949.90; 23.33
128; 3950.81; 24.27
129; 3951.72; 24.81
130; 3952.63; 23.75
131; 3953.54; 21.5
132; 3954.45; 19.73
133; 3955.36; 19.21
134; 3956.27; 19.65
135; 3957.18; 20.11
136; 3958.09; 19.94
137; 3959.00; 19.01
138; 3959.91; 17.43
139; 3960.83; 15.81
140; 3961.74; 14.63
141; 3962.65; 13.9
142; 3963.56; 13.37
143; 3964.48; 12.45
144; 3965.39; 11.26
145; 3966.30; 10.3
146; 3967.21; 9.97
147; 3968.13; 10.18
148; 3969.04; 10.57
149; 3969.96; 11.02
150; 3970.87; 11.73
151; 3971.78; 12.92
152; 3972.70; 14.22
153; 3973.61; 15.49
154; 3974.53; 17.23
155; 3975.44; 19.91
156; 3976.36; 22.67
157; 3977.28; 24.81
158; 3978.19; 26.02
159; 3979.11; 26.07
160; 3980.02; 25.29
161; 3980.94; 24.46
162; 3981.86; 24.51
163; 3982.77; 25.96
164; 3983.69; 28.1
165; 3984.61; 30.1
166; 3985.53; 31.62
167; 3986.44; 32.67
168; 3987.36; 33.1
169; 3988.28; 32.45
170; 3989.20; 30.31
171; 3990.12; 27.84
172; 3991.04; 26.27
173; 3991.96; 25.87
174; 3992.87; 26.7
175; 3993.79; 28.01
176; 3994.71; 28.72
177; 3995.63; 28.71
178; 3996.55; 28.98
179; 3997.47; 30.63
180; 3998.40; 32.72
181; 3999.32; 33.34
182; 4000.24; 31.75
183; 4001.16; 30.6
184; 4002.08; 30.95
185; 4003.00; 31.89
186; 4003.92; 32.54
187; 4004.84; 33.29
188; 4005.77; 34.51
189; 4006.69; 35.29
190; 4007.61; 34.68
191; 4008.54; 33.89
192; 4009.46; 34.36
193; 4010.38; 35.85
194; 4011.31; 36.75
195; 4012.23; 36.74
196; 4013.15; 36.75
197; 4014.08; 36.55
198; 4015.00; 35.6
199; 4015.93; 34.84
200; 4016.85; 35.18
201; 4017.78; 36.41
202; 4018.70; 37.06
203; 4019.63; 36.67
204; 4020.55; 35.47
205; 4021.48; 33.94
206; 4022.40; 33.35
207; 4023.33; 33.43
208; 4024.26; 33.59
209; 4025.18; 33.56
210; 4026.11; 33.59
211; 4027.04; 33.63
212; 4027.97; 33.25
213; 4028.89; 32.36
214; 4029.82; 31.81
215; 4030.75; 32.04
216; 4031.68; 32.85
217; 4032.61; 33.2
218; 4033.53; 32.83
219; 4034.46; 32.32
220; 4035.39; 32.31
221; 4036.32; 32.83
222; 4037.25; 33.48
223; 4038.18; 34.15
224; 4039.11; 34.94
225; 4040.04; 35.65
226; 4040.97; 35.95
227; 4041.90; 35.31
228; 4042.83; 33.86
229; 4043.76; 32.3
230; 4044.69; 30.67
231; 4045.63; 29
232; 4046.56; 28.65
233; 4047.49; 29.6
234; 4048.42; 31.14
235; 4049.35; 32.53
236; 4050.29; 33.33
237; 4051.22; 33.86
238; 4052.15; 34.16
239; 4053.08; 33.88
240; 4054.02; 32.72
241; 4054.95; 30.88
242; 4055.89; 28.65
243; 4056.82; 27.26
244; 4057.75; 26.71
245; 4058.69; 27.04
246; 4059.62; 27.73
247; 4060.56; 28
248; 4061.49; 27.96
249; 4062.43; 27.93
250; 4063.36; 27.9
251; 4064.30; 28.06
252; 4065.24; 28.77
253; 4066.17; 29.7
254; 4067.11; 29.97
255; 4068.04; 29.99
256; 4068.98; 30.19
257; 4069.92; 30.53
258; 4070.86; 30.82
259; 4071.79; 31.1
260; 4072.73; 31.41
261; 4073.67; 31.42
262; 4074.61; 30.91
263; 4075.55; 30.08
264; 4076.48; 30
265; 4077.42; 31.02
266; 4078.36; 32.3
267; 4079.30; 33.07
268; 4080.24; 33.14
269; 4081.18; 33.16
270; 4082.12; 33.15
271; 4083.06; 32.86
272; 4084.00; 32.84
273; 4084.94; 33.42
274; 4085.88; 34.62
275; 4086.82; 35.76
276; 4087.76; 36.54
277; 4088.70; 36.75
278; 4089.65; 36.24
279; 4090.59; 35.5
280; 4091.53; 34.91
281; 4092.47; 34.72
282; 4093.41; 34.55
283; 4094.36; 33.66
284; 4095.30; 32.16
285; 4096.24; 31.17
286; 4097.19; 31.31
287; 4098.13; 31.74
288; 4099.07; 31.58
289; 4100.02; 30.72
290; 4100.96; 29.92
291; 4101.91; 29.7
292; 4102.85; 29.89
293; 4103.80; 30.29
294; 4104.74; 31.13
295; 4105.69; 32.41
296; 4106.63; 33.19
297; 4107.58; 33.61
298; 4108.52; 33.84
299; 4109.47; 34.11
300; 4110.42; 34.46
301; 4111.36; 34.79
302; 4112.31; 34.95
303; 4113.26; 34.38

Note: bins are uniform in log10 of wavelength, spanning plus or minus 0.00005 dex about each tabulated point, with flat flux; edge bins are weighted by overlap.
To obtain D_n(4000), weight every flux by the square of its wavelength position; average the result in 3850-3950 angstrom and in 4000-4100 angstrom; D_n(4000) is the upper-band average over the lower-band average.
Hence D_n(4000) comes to 2.02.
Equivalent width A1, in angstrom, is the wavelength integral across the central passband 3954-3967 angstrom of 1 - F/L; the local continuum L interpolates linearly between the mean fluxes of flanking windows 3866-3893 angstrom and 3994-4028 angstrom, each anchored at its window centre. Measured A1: 5.2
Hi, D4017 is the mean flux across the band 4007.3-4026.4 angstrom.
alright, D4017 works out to 35.2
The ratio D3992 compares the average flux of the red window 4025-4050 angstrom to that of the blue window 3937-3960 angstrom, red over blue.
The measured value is 1.66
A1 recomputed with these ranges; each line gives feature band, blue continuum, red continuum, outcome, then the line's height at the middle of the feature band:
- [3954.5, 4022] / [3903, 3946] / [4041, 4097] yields -4.97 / 23.9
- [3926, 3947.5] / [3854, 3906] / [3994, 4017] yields 9.15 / 24.4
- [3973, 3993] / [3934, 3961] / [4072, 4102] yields -3.51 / 22.2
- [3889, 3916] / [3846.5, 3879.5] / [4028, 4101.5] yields -3.55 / 18.7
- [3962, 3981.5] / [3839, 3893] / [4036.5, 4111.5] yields 6.15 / 23.8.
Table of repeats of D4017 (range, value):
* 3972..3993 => 25.6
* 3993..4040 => 33.4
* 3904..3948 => 18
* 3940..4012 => 23.7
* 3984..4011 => 31.3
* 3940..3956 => 20.7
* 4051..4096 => 31.6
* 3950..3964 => 19.3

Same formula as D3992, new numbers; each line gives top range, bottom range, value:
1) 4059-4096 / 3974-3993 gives 1.19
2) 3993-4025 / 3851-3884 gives 2.20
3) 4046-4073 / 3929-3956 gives 1.79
